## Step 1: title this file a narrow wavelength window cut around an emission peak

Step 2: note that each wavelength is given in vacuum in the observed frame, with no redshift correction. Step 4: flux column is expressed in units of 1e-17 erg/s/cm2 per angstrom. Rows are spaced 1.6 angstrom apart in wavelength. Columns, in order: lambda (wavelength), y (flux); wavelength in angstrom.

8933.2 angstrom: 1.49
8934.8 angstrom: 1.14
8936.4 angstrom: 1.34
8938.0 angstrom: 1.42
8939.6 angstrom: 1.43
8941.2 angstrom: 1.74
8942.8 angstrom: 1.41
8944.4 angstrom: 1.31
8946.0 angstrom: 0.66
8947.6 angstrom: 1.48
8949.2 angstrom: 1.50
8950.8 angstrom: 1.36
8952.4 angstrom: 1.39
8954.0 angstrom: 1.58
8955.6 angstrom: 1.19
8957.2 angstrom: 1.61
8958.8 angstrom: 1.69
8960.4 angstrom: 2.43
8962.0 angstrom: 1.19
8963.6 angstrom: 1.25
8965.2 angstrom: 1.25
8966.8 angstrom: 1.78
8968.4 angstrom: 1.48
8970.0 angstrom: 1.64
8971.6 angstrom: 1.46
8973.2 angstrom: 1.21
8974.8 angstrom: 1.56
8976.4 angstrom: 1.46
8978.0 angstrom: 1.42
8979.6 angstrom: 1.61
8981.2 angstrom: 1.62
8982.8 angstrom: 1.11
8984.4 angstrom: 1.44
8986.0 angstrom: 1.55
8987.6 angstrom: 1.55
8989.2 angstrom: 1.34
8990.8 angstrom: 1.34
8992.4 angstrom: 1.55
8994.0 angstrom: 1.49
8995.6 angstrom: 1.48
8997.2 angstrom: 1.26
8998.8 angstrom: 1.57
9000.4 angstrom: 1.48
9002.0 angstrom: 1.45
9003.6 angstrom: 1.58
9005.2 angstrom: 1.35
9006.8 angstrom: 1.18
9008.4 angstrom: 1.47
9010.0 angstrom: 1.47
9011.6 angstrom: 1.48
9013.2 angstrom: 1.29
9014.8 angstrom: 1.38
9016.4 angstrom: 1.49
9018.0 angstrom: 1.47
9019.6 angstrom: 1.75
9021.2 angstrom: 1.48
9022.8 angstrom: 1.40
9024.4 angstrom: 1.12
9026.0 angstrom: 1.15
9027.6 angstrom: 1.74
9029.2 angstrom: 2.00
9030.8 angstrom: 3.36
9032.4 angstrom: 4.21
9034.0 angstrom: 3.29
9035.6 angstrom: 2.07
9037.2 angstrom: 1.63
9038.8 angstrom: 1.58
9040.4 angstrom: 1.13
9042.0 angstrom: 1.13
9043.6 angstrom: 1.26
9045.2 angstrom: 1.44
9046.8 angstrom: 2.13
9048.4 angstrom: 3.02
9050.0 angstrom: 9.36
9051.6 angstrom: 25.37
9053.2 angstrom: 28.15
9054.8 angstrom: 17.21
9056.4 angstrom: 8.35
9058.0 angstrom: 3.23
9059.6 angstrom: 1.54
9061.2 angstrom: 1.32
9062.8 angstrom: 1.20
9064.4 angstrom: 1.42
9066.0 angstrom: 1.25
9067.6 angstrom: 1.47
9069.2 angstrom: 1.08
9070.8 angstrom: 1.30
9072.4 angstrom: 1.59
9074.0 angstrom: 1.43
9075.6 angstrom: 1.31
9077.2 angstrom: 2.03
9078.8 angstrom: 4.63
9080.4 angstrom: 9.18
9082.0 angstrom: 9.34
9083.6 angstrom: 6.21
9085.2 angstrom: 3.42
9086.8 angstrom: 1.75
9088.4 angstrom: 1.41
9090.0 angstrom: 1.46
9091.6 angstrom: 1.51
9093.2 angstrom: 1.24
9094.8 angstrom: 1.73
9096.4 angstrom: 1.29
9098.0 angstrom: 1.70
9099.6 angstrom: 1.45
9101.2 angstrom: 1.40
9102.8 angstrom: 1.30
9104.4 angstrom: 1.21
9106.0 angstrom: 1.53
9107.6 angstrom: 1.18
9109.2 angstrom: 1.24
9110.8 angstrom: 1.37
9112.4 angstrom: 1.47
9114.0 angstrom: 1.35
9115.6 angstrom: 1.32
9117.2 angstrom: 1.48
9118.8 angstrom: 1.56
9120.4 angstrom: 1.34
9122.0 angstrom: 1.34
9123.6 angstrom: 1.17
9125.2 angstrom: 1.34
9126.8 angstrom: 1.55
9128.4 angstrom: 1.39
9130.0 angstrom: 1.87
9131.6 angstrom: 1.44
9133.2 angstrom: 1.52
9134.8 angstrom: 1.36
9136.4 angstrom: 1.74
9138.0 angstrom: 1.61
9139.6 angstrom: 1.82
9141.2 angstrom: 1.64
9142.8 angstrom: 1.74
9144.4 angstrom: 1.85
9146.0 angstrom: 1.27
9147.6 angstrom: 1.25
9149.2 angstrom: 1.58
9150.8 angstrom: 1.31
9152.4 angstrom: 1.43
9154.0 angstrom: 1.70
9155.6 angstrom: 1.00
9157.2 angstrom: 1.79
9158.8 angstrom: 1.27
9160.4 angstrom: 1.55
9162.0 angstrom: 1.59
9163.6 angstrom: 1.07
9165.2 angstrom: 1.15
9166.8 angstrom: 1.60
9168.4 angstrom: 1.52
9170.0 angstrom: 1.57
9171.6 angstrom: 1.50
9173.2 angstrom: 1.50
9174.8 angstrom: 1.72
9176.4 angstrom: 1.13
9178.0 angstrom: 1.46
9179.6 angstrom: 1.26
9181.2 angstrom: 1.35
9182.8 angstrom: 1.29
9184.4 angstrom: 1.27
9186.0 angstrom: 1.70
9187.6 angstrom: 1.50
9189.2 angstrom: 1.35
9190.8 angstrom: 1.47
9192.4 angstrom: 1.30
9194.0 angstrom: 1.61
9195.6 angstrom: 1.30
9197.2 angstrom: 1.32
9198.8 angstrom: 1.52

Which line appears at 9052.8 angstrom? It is H-alpha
